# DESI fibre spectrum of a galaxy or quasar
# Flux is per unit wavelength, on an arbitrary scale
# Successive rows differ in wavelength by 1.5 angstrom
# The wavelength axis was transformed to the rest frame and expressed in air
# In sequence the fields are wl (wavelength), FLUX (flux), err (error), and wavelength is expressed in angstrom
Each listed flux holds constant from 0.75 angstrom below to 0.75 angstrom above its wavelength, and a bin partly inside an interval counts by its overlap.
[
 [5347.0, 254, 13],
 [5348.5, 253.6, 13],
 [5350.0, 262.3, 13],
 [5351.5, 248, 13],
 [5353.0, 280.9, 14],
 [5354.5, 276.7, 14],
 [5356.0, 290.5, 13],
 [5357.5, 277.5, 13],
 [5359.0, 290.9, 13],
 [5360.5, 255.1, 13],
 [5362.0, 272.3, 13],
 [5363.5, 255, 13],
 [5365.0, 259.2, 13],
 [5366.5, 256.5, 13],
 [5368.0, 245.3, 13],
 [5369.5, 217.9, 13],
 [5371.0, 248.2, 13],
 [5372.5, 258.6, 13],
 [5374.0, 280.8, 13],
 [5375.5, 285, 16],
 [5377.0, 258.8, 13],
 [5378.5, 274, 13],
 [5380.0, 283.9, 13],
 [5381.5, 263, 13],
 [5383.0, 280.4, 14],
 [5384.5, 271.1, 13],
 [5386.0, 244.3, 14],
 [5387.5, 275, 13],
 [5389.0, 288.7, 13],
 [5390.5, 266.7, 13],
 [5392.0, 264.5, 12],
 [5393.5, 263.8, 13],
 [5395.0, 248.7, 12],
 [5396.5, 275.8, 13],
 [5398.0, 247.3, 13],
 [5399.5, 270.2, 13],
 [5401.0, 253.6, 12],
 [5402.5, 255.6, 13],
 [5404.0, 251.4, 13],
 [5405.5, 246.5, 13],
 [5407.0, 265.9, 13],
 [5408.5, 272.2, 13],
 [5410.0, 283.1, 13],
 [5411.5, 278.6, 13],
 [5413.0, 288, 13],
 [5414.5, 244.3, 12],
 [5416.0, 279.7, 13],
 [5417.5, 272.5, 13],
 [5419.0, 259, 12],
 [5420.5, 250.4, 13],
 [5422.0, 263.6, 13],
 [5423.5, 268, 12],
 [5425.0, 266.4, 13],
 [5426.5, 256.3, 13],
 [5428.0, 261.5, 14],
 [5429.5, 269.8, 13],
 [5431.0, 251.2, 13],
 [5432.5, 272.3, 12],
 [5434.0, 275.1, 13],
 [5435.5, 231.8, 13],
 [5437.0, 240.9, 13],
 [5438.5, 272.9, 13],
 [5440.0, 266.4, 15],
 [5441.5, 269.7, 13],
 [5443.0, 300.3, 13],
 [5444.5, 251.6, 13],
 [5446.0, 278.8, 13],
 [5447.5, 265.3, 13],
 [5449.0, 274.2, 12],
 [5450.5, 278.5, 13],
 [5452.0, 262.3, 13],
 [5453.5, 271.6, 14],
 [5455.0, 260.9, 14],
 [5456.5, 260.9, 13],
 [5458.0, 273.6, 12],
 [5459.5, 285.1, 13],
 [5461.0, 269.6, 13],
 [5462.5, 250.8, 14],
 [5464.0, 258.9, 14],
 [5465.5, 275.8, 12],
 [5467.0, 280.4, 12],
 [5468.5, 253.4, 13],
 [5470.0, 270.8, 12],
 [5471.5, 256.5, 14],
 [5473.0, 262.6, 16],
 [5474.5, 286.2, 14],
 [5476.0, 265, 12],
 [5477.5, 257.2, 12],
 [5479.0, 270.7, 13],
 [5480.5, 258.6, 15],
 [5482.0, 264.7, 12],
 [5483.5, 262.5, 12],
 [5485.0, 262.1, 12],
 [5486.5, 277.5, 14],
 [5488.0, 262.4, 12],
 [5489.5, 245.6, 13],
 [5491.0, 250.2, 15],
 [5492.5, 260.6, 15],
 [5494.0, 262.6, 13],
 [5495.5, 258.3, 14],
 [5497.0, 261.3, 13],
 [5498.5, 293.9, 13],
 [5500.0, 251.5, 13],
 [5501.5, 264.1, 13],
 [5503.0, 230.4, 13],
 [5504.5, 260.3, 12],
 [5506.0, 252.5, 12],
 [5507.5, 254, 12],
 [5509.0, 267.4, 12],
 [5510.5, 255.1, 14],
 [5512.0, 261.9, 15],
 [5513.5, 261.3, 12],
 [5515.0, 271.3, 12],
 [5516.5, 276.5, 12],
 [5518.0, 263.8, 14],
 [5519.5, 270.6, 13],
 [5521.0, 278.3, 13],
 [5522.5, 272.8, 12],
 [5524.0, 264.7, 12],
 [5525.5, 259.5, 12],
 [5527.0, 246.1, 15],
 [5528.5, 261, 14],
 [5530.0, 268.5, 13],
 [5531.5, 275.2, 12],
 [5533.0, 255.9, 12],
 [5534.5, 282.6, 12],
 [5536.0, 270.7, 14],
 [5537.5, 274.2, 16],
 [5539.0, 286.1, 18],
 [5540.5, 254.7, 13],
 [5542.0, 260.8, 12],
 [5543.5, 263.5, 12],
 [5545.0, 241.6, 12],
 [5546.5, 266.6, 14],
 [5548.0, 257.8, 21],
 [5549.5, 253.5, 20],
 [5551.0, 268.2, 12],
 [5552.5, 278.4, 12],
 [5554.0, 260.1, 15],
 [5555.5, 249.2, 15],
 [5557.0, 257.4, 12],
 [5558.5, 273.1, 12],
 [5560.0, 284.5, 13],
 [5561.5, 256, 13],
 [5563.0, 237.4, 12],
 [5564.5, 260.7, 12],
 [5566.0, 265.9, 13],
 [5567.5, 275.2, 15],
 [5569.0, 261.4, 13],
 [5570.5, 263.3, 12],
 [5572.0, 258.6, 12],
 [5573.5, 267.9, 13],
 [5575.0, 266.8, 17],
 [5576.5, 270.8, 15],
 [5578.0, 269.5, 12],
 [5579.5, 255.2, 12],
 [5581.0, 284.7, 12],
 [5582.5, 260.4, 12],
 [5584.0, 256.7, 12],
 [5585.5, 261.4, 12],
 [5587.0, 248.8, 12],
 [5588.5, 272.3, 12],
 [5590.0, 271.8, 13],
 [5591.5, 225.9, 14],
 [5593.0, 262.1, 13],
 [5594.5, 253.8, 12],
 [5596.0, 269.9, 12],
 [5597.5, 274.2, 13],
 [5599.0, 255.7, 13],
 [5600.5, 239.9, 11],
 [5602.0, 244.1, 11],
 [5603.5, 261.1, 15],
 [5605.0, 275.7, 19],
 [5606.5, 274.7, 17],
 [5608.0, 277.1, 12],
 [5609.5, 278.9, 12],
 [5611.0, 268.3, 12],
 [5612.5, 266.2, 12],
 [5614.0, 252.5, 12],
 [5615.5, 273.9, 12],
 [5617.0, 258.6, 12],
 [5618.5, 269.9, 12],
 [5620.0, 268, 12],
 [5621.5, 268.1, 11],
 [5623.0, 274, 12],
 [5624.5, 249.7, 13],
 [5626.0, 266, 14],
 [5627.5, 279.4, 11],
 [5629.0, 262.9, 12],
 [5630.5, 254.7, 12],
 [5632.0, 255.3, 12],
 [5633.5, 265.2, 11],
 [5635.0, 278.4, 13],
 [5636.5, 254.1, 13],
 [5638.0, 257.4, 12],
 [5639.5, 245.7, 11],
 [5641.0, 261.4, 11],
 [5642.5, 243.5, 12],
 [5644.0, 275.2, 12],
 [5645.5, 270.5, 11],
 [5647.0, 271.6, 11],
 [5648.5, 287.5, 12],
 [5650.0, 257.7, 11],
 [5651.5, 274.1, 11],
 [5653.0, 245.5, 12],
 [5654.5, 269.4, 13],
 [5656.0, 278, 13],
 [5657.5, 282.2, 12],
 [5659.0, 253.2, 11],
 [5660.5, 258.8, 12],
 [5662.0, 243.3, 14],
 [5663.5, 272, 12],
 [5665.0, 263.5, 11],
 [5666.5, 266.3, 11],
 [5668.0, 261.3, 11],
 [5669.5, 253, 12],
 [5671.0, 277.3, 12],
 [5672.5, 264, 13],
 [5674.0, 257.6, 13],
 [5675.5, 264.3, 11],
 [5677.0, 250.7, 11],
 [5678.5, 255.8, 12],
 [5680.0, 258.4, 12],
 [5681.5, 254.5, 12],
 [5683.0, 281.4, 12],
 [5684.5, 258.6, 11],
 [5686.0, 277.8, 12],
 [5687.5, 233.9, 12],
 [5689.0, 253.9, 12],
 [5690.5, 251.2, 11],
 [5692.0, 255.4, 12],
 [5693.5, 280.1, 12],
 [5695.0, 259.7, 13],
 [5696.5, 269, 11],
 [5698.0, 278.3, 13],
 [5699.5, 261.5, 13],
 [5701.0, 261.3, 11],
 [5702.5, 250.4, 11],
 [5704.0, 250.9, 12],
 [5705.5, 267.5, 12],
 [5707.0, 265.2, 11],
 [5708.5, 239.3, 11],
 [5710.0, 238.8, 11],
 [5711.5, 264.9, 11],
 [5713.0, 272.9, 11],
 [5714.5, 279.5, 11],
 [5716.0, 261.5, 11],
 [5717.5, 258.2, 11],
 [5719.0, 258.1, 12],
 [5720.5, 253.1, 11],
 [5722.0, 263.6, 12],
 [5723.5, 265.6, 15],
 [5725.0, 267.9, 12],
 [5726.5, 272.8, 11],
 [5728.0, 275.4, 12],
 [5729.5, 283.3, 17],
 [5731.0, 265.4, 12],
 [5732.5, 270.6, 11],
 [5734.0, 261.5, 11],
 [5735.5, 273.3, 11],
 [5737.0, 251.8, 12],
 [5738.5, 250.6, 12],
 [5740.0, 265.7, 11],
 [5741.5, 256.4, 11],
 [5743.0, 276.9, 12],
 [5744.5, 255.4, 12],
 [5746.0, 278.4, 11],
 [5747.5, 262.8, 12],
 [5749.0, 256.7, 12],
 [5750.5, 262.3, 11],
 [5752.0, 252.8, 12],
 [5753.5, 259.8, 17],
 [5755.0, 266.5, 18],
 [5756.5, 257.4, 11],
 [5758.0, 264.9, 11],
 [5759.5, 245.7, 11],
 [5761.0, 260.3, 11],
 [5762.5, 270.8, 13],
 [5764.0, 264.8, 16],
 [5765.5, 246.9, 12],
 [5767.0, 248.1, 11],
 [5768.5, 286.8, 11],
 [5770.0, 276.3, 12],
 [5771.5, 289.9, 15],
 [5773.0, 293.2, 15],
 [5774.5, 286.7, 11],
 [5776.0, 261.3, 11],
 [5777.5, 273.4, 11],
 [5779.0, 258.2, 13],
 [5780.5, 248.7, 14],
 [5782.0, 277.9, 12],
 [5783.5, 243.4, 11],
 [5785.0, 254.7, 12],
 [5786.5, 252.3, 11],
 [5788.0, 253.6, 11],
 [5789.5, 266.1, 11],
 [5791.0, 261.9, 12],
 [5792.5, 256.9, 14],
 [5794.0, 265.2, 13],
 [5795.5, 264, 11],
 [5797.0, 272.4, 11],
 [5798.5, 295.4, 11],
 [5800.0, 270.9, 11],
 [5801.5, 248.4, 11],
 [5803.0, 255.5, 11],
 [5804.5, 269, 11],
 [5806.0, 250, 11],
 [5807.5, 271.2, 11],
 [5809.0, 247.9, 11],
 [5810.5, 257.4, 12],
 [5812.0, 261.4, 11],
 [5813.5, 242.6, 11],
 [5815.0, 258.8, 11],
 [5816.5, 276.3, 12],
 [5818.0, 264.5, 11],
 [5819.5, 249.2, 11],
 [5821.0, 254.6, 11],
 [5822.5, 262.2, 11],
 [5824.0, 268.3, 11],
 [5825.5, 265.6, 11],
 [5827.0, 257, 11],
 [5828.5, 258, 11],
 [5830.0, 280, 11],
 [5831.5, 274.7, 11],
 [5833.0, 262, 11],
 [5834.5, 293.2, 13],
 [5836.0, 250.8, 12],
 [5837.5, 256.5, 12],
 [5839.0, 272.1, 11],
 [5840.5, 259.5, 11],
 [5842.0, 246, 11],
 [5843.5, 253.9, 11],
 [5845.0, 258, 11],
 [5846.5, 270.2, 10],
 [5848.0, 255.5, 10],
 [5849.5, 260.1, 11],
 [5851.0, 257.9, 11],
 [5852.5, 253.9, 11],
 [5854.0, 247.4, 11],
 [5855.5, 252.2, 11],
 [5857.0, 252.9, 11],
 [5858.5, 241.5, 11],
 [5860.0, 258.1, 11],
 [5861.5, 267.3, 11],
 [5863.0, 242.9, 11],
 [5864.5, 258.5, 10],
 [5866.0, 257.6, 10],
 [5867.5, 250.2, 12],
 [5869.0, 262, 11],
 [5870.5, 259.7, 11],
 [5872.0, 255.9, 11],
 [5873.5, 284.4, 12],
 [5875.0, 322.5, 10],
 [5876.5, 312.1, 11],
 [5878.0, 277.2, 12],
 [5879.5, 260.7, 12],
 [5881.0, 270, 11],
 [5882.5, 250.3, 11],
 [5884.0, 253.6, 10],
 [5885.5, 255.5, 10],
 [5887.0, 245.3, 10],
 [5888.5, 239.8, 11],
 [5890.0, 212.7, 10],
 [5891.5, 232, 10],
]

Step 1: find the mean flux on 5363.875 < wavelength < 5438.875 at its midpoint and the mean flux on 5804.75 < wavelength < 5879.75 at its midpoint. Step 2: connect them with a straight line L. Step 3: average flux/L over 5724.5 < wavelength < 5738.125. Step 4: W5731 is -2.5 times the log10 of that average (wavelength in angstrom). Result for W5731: -0.03 mag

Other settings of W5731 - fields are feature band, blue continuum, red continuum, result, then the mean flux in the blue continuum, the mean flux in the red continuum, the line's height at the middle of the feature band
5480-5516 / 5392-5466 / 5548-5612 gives 0.015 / 265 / 263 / 264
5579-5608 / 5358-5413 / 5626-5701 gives 0.010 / 264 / 263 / 263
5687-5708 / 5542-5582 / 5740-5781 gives 0.020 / 263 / 265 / 265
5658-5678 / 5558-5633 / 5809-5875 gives 0.009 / 264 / 260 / 263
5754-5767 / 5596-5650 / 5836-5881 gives 0.017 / 265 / 262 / 263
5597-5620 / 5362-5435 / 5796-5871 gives -0.011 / 264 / 260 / 262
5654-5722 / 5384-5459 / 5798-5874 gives 0.002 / 265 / 260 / 262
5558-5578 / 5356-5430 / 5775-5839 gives -0.004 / 265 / 262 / 264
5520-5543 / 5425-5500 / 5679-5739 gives -0.012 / 265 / 262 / 265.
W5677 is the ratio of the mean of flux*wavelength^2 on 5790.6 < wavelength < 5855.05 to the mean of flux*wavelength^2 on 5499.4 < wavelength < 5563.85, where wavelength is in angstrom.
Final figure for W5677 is 1.10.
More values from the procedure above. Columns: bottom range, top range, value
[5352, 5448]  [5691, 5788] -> 1.12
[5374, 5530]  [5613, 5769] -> 1.08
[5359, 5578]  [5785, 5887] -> 1.13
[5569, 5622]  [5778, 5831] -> 1.07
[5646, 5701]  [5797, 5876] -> 1.05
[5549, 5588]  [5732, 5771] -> 1.06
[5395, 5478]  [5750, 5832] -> 1.13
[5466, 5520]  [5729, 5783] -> 1.11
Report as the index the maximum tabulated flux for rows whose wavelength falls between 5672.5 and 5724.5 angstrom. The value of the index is 281.4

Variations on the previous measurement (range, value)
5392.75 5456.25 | 300.3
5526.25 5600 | 286.1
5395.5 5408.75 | 275.8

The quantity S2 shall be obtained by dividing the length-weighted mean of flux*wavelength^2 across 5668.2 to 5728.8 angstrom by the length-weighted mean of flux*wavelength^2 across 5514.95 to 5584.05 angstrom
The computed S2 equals 1.0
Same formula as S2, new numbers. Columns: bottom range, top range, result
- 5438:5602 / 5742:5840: 1.10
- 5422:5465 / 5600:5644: 1.06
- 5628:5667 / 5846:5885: 1.08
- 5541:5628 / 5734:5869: 1.07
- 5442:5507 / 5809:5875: 1.12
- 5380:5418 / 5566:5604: 1.05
